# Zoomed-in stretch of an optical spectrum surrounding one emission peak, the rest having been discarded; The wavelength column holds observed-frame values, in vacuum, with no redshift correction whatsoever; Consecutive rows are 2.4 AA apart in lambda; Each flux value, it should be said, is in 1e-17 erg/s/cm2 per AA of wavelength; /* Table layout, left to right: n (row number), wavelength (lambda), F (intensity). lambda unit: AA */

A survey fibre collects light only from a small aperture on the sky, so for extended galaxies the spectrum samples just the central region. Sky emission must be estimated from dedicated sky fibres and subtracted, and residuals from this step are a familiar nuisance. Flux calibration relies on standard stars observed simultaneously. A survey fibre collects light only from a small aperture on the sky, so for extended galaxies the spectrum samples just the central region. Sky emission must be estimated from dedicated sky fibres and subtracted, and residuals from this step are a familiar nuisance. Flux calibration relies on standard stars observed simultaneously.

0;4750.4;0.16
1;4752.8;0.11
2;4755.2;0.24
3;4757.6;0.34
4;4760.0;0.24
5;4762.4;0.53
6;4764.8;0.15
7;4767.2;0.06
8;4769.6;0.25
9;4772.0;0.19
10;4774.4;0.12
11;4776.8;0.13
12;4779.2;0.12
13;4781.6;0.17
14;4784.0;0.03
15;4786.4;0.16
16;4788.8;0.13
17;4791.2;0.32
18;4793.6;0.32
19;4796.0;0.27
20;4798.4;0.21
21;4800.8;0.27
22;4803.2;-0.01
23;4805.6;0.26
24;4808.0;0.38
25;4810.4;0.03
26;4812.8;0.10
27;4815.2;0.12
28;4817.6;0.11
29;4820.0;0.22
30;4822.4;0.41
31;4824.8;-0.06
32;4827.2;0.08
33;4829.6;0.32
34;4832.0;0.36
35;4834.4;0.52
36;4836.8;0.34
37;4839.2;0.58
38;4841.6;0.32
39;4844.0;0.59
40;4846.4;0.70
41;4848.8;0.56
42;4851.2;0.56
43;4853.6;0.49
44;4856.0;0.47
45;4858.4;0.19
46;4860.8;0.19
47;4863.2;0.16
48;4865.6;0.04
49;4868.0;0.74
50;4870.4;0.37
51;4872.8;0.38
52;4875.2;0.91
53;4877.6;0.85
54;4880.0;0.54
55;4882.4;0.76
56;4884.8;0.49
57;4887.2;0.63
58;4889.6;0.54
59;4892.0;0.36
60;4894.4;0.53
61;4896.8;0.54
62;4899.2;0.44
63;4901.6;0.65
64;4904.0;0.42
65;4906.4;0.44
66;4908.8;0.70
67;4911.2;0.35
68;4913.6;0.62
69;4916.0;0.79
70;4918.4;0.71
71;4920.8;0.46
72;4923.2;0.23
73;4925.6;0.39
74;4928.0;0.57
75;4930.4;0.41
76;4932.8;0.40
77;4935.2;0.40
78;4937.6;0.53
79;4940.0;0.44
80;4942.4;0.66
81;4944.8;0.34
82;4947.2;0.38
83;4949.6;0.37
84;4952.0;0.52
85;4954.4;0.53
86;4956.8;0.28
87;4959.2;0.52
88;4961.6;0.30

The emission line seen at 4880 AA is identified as C IV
